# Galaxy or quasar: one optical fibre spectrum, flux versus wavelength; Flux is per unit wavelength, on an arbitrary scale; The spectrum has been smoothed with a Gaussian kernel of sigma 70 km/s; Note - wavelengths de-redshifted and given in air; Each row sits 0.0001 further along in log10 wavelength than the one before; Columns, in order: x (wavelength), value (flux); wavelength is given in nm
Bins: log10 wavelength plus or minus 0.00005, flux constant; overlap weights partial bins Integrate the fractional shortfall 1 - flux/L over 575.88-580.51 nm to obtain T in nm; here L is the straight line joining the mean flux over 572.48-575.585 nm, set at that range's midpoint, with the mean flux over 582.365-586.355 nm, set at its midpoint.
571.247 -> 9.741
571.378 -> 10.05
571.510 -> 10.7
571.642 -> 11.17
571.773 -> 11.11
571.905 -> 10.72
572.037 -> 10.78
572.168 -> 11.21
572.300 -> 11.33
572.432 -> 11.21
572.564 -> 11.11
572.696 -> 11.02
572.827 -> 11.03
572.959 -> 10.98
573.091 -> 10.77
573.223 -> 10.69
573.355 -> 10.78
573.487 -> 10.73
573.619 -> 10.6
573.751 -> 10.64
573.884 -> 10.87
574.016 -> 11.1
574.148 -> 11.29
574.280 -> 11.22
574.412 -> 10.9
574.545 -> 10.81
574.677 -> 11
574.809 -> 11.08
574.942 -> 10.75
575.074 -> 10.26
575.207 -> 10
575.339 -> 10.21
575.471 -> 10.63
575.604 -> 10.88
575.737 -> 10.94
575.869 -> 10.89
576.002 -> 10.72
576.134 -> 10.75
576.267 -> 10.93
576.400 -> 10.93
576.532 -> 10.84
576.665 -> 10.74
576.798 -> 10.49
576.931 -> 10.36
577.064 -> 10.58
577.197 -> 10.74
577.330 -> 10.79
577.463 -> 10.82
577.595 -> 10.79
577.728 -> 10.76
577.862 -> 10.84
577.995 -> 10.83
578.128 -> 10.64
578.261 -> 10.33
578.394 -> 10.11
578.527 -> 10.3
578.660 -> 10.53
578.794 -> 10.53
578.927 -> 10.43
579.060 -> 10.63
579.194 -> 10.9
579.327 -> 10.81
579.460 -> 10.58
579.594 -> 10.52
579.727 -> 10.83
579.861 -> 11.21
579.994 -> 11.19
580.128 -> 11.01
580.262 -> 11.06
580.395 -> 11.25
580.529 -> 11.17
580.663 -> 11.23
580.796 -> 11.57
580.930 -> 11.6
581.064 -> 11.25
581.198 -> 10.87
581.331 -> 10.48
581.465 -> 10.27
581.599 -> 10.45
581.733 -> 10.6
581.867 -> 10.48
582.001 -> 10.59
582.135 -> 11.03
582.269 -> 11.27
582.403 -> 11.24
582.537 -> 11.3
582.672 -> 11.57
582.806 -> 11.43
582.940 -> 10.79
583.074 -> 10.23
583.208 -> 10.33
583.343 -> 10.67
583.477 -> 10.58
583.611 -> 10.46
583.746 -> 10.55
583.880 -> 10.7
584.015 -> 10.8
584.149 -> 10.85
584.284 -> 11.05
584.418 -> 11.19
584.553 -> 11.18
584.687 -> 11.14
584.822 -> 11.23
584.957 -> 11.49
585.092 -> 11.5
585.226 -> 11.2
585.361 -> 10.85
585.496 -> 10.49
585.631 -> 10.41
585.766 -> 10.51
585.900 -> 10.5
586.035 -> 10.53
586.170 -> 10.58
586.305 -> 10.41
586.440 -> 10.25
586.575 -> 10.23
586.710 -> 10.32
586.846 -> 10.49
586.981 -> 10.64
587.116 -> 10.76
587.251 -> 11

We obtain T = 0.04 nm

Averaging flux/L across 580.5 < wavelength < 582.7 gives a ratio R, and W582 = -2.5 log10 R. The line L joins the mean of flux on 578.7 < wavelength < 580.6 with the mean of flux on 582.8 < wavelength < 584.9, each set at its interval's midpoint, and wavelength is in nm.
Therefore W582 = -0.01 mag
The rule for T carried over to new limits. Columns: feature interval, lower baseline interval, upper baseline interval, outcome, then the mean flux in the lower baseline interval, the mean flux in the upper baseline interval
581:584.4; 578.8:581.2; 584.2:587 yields 0.028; 11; 10.8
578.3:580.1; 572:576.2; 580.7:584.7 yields 0.035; 10.9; 10.9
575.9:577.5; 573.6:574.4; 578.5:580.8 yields 0.029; 11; 10.9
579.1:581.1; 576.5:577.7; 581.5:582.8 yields -0.042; 10.7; 10.9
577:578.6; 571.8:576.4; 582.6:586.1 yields 0.033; 10.9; 10.9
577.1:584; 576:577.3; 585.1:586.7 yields -0.100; 10.7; 10.6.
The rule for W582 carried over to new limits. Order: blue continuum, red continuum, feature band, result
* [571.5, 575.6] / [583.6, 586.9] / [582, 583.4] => -0.02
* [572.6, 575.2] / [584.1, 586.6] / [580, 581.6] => -0.02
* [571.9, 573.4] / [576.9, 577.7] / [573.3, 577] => 0.01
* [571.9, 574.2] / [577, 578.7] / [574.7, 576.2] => 0.01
